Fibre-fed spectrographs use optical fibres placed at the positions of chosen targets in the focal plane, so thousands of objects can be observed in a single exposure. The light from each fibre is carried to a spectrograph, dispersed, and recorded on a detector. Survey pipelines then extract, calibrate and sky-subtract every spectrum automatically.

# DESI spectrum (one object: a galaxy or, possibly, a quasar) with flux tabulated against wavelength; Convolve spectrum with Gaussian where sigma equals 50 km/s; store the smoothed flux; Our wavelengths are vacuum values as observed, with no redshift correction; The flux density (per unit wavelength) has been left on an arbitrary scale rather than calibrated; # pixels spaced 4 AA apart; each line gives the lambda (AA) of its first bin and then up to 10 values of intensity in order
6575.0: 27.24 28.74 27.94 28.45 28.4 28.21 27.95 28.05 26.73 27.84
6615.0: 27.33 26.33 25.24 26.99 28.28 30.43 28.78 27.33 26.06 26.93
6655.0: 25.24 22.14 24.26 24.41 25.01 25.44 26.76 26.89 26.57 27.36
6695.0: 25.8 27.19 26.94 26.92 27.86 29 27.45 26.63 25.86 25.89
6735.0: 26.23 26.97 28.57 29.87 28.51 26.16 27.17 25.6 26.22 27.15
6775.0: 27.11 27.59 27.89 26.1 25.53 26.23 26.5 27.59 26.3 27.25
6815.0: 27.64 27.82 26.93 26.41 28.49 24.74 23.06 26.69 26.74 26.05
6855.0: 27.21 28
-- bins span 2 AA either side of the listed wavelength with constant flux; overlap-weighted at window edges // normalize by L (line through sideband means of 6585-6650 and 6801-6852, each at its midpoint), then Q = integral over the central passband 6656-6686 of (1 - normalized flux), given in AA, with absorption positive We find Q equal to 2.5 AA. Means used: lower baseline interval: 27.6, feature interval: 25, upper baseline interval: 26.6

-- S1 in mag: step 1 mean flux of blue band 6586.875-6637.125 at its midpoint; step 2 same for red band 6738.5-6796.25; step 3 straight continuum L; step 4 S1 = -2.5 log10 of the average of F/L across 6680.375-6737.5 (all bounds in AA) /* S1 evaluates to 0.02 mag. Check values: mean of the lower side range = 27.7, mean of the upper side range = 27.1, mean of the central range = 26.9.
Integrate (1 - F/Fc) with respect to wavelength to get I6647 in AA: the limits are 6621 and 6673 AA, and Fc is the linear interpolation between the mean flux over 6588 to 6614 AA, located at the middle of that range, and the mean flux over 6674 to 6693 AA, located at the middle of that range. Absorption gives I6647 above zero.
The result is 1.8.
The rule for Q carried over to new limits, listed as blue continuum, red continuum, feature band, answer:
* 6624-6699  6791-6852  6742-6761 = -1.1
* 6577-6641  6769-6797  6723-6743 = 0.4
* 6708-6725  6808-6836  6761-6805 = 1.0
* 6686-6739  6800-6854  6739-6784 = -1.1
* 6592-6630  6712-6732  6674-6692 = 0.3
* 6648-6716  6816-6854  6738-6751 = -1.2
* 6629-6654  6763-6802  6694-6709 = 0.3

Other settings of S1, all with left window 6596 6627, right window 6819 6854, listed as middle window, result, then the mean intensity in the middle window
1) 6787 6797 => 0.021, 25.9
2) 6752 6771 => 0.002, 26.5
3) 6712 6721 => -0.058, 28.2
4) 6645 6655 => 0.029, 26.2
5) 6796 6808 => -0.016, 26.8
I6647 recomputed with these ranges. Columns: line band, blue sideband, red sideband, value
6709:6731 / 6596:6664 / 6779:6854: -0.40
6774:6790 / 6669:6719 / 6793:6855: -0.24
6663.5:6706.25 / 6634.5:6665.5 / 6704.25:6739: 0.61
